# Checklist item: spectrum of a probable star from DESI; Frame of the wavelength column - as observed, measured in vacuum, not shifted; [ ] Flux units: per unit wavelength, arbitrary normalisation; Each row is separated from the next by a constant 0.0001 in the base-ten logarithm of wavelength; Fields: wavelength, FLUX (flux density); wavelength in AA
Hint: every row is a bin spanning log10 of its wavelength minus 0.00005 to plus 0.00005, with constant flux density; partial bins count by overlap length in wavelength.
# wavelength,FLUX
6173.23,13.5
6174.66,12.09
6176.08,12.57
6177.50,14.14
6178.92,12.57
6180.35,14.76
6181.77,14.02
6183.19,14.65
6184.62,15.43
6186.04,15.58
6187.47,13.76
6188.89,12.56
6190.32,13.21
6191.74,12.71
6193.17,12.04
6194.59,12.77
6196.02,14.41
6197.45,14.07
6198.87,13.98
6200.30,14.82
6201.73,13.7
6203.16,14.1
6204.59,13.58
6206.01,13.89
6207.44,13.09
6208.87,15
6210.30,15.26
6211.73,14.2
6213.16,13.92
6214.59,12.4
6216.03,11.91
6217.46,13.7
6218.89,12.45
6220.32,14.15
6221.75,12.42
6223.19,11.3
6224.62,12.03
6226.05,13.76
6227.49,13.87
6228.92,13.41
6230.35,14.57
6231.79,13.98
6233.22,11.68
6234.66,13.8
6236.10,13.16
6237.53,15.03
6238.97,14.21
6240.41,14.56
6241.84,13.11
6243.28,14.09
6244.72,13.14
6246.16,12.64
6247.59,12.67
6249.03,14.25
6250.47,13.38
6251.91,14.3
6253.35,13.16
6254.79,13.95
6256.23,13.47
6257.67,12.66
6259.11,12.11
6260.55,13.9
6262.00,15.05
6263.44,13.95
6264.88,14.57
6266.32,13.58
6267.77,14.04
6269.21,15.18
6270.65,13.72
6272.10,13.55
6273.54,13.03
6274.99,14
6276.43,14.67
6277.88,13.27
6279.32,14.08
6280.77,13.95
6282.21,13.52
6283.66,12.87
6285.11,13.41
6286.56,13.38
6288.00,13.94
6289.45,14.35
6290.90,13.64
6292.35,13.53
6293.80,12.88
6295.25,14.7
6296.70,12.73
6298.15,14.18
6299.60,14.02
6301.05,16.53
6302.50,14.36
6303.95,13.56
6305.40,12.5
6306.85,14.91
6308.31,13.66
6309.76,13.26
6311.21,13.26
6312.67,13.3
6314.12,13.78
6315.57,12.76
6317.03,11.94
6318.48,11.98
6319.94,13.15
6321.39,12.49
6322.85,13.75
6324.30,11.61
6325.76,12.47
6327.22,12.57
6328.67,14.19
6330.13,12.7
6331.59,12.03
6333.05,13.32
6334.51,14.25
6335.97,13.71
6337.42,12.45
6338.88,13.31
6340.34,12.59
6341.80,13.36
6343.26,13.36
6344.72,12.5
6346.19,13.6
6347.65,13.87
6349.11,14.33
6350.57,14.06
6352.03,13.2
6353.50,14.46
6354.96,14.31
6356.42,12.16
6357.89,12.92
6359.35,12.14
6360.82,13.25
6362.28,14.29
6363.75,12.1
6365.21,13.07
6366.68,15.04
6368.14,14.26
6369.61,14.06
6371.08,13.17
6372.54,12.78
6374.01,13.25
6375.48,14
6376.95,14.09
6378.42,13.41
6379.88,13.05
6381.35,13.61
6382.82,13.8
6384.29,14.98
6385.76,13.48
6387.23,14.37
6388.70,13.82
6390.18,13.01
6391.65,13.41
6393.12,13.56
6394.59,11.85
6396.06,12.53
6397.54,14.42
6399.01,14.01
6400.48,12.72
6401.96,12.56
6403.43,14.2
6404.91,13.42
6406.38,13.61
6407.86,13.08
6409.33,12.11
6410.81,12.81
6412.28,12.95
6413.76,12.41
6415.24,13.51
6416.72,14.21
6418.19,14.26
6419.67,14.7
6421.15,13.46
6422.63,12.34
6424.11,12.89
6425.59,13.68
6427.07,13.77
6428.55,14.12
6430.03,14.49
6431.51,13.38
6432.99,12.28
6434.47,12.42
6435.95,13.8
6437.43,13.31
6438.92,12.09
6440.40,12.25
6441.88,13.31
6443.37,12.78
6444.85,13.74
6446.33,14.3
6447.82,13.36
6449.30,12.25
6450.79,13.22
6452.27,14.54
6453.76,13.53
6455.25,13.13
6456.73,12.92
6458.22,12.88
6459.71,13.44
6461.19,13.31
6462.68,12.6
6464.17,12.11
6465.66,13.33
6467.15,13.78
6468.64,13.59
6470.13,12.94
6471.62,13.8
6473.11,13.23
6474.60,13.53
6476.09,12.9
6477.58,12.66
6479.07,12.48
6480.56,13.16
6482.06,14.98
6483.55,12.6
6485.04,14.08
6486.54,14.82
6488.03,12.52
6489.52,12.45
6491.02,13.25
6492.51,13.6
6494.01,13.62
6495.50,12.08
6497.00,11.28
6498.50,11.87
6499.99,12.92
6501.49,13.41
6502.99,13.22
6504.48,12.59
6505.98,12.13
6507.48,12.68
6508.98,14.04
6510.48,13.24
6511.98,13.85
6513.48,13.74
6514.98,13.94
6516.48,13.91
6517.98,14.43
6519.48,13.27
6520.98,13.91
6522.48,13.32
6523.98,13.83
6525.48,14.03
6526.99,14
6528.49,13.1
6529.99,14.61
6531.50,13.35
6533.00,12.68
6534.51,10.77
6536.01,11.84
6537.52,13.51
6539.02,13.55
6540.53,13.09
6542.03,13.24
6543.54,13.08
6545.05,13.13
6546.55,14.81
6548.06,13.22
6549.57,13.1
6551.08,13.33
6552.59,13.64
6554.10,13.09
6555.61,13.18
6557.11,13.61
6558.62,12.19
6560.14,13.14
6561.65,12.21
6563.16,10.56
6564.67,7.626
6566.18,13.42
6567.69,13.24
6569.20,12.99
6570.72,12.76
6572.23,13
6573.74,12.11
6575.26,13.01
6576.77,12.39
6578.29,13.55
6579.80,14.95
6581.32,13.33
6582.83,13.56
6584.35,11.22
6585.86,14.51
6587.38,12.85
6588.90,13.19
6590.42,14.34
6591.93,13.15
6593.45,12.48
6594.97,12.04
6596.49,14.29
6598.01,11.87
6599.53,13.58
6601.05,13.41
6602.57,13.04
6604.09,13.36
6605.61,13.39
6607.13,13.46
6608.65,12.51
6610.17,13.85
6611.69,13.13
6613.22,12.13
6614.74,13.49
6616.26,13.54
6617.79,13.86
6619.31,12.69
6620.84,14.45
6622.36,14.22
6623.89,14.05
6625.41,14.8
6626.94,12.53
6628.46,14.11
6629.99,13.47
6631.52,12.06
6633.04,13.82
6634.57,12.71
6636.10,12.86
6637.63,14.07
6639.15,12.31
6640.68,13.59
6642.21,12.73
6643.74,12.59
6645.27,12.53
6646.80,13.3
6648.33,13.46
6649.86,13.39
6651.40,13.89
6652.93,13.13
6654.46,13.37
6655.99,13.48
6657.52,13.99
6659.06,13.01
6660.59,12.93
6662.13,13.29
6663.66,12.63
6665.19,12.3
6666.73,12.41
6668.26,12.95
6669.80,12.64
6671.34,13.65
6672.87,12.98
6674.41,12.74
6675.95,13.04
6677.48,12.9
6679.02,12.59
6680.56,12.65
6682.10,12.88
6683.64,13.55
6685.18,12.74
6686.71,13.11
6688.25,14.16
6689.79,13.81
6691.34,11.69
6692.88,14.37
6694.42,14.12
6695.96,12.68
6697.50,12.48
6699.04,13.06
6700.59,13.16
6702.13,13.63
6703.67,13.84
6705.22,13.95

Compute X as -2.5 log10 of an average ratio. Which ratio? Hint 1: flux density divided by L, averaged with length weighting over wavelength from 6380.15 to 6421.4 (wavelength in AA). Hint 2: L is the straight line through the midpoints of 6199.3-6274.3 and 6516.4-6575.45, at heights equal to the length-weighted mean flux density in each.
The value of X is -0.01 mag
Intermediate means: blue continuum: 13.6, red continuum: 13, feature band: 13.5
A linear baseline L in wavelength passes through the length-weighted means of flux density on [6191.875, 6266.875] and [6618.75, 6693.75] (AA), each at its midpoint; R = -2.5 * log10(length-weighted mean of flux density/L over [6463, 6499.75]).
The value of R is 0.02 mag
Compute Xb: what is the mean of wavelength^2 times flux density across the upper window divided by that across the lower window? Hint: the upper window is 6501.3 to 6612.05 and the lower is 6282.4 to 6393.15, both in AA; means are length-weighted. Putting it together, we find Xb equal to 1.0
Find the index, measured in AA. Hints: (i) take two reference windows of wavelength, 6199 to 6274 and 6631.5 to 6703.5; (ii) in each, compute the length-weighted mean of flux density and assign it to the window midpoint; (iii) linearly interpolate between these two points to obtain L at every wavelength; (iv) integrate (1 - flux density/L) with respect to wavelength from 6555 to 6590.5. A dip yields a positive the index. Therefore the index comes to 1.2 AA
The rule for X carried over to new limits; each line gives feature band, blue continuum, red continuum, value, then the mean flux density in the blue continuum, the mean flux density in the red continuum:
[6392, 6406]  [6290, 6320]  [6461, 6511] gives 0.003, 13.6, 13.1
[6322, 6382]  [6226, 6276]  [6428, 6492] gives 0.012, 13.7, 13.2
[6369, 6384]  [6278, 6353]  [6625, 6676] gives -0.017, 13.4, 13.1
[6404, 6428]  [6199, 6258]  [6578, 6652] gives 0.007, 13.5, 13.3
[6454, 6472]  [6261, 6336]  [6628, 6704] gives 0.018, 13.6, 13.1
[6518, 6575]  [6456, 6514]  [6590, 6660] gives 0.018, 13.1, 13.3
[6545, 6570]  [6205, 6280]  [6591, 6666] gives 0.048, 13.6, 13.2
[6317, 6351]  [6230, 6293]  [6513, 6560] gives 0.043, 13.7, 13.4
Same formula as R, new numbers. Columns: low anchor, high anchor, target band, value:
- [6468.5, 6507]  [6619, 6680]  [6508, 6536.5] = -0.03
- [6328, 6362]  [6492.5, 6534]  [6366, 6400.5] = -0.03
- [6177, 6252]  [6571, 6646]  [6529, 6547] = 0.02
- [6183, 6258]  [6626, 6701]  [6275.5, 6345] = 0.01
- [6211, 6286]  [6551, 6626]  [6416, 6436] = -0.02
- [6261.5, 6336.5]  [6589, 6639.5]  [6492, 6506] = 0.06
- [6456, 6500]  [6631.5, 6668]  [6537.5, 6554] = -0.03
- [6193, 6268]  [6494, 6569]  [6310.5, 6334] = 0.05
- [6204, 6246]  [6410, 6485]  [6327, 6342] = 0.02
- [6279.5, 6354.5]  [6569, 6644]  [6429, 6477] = 0.01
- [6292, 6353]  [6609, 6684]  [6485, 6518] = 0.01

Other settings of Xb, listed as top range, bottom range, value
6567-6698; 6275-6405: 1.07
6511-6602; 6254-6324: 1.05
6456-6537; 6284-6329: 1.04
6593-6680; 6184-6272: 1.10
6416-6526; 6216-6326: 1.05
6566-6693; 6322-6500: 1.06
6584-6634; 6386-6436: 1.06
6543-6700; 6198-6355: 1.08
